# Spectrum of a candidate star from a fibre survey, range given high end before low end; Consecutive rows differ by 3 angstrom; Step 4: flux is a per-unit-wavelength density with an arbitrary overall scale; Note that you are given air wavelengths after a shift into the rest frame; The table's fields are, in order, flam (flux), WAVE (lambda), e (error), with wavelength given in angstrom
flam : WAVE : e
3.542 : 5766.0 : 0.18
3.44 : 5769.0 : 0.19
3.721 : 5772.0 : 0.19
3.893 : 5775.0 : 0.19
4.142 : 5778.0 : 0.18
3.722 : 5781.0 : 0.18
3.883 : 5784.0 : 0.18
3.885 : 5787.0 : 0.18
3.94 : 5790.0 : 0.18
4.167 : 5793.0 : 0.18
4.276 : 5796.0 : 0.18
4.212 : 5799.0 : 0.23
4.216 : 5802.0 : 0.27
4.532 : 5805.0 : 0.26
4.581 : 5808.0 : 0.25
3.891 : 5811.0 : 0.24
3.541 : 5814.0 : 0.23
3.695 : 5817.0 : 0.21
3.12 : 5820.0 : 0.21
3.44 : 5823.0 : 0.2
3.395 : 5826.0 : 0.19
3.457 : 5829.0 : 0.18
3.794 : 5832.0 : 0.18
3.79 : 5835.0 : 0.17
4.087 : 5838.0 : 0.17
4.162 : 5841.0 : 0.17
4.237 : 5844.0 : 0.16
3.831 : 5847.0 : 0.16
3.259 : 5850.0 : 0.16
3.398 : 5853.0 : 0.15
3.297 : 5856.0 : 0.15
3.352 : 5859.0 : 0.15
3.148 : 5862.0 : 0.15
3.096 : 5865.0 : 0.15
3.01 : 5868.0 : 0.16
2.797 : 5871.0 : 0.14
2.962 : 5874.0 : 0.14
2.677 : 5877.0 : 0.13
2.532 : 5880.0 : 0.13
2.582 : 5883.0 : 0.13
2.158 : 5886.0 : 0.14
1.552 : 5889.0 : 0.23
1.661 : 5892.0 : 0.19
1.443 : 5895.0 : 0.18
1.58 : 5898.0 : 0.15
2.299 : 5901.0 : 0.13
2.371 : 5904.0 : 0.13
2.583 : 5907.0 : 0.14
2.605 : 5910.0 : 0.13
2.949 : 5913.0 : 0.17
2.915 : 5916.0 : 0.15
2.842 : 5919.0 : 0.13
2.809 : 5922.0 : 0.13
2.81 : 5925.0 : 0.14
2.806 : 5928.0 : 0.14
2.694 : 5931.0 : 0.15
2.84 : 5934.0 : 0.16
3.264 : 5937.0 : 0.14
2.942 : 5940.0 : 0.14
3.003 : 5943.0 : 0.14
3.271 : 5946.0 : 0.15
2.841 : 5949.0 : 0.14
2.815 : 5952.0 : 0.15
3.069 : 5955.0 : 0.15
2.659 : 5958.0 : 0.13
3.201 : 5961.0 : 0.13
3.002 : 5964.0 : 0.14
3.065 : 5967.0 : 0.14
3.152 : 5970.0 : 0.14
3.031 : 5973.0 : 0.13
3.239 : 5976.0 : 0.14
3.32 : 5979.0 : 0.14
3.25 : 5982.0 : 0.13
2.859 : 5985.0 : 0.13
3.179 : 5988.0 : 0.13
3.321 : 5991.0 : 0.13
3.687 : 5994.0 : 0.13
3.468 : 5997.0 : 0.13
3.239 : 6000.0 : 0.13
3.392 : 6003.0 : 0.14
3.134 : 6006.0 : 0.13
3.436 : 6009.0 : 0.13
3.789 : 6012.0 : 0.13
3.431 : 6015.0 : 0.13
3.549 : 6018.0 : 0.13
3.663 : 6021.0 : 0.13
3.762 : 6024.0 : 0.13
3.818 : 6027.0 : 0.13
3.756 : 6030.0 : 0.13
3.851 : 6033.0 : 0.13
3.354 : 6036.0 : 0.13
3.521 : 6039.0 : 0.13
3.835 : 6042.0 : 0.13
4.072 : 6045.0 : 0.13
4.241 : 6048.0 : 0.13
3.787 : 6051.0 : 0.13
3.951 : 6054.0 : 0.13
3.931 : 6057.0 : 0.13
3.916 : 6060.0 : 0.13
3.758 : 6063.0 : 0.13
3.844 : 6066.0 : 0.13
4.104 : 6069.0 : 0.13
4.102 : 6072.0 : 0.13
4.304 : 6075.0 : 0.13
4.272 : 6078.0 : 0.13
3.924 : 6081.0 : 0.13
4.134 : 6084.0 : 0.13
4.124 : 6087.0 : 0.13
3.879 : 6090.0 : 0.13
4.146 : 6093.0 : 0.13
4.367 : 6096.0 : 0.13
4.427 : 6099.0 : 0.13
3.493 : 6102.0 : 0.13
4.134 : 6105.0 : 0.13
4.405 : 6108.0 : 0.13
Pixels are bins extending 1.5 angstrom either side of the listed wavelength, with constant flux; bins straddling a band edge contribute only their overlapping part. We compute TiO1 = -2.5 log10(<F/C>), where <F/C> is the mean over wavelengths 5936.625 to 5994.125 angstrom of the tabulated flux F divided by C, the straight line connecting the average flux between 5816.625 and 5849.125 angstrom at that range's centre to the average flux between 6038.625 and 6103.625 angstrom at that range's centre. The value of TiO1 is 0.25 mag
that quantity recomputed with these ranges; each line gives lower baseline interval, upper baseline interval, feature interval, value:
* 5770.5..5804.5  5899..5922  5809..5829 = 0.040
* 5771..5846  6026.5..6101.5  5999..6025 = 0.138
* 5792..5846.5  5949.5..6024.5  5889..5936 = 0.396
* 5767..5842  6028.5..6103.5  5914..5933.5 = 0.357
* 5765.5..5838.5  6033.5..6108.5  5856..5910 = 0.488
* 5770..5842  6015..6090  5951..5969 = 0.290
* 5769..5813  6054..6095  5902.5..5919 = 0.439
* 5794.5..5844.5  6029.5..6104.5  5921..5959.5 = 0.327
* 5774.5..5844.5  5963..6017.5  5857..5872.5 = 0.203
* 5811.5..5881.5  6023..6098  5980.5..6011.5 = 0.146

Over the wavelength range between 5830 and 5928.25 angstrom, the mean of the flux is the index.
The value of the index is 2.89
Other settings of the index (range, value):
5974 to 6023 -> 3.37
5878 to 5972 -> 2.66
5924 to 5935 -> 2.78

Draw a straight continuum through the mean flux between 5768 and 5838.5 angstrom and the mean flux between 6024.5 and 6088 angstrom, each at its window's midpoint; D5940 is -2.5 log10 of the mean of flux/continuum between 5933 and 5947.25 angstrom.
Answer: 0.26 mag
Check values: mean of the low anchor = 3.87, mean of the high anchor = 3.93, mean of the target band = 3.07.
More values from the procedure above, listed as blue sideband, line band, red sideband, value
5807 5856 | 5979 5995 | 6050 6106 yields 0.20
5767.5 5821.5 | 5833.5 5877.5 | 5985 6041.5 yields 0.12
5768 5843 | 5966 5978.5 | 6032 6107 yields 0.25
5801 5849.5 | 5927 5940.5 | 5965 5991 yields 0.15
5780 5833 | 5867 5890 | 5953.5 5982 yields 0.36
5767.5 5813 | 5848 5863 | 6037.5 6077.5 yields 0.21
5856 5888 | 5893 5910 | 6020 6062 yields 0.40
